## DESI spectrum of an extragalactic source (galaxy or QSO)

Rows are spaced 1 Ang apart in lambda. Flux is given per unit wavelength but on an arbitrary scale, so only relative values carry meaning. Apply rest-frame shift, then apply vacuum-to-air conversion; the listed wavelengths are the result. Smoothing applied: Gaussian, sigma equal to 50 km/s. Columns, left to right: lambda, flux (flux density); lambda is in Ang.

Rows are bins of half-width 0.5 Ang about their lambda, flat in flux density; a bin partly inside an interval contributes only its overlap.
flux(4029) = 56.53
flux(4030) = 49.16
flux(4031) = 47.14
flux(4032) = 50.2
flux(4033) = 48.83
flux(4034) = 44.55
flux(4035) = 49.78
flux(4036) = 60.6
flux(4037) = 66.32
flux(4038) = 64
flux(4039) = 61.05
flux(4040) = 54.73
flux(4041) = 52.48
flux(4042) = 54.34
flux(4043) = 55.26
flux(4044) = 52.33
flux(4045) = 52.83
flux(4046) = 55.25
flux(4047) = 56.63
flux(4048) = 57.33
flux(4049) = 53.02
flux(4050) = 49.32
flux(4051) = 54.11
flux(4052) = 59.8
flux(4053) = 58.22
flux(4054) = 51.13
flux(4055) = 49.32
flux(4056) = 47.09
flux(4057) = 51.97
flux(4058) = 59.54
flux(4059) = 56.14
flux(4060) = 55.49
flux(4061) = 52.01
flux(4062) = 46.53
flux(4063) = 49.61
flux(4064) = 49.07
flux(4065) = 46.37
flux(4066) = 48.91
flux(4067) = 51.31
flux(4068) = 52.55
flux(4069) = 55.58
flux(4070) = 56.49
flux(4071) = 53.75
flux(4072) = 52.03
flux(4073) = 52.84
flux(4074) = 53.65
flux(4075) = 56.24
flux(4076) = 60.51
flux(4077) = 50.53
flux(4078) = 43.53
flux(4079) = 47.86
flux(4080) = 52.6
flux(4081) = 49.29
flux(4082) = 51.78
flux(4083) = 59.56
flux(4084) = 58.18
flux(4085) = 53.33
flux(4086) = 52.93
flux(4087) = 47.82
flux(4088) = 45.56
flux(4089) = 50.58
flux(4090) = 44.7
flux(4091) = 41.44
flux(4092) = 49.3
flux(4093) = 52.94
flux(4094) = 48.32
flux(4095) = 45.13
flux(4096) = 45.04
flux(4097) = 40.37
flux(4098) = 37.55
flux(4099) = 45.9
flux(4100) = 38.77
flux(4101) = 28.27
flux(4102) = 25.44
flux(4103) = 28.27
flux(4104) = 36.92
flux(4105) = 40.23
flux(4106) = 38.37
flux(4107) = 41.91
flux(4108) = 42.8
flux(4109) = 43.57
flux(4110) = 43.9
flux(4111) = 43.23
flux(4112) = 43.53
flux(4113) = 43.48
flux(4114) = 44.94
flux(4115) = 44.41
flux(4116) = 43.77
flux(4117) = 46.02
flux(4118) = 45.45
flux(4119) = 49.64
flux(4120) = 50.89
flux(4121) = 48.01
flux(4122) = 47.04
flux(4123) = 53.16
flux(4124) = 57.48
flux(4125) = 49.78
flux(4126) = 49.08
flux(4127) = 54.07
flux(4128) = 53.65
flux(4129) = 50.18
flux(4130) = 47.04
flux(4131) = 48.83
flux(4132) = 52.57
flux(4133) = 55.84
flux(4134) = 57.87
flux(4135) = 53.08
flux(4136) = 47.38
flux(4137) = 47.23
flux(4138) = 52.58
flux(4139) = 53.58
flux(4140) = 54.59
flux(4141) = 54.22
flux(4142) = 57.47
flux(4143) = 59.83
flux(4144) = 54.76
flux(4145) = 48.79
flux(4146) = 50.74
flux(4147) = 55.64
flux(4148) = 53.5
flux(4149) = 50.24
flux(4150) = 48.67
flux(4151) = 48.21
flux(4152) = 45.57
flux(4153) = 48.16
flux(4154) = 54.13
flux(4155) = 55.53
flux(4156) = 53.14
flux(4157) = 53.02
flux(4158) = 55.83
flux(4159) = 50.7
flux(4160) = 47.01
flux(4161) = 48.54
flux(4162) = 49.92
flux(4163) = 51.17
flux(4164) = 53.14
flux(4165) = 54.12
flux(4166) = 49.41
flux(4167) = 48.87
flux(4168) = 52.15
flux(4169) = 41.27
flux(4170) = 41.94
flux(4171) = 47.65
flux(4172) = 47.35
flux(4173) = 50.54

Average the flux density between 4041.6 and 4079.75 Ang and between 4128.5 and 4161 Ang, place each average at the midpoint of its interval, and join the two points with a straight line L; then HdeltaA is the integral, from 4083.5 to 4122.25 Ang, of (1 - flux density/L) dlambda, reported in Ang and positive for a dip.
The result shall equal 6.2 Ang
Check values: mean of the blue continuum 52.8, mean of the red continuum 52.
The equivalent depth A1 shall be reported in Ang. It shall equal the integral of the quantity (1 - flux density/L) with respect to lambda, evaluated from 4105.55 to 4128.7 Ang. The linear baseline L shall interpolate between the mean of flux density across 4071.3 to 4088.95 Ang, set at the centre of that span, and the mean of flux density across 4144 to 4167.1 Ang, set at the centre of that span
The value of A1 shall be 2.1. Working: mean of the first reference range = 52.2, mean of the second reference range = 51.2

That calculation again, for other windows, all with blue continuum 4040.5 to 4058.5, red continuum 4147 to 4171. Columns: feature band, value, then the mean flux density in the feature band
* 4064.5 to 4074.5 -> 0.2 Ang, 52.3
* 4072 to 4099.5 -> 1.6 Ang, 49.6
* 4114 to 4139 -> 0.6 Ang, 50.2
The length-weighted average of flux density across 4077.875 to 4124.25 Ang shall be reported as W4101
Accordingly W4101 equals 45.3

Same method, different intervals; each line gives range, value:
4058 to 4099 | 50.5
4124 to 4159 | 52.3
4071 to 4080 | 52.3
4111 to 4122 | 45.9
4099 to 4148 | 47.5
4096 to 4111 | 38.4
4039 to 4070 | 53.1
